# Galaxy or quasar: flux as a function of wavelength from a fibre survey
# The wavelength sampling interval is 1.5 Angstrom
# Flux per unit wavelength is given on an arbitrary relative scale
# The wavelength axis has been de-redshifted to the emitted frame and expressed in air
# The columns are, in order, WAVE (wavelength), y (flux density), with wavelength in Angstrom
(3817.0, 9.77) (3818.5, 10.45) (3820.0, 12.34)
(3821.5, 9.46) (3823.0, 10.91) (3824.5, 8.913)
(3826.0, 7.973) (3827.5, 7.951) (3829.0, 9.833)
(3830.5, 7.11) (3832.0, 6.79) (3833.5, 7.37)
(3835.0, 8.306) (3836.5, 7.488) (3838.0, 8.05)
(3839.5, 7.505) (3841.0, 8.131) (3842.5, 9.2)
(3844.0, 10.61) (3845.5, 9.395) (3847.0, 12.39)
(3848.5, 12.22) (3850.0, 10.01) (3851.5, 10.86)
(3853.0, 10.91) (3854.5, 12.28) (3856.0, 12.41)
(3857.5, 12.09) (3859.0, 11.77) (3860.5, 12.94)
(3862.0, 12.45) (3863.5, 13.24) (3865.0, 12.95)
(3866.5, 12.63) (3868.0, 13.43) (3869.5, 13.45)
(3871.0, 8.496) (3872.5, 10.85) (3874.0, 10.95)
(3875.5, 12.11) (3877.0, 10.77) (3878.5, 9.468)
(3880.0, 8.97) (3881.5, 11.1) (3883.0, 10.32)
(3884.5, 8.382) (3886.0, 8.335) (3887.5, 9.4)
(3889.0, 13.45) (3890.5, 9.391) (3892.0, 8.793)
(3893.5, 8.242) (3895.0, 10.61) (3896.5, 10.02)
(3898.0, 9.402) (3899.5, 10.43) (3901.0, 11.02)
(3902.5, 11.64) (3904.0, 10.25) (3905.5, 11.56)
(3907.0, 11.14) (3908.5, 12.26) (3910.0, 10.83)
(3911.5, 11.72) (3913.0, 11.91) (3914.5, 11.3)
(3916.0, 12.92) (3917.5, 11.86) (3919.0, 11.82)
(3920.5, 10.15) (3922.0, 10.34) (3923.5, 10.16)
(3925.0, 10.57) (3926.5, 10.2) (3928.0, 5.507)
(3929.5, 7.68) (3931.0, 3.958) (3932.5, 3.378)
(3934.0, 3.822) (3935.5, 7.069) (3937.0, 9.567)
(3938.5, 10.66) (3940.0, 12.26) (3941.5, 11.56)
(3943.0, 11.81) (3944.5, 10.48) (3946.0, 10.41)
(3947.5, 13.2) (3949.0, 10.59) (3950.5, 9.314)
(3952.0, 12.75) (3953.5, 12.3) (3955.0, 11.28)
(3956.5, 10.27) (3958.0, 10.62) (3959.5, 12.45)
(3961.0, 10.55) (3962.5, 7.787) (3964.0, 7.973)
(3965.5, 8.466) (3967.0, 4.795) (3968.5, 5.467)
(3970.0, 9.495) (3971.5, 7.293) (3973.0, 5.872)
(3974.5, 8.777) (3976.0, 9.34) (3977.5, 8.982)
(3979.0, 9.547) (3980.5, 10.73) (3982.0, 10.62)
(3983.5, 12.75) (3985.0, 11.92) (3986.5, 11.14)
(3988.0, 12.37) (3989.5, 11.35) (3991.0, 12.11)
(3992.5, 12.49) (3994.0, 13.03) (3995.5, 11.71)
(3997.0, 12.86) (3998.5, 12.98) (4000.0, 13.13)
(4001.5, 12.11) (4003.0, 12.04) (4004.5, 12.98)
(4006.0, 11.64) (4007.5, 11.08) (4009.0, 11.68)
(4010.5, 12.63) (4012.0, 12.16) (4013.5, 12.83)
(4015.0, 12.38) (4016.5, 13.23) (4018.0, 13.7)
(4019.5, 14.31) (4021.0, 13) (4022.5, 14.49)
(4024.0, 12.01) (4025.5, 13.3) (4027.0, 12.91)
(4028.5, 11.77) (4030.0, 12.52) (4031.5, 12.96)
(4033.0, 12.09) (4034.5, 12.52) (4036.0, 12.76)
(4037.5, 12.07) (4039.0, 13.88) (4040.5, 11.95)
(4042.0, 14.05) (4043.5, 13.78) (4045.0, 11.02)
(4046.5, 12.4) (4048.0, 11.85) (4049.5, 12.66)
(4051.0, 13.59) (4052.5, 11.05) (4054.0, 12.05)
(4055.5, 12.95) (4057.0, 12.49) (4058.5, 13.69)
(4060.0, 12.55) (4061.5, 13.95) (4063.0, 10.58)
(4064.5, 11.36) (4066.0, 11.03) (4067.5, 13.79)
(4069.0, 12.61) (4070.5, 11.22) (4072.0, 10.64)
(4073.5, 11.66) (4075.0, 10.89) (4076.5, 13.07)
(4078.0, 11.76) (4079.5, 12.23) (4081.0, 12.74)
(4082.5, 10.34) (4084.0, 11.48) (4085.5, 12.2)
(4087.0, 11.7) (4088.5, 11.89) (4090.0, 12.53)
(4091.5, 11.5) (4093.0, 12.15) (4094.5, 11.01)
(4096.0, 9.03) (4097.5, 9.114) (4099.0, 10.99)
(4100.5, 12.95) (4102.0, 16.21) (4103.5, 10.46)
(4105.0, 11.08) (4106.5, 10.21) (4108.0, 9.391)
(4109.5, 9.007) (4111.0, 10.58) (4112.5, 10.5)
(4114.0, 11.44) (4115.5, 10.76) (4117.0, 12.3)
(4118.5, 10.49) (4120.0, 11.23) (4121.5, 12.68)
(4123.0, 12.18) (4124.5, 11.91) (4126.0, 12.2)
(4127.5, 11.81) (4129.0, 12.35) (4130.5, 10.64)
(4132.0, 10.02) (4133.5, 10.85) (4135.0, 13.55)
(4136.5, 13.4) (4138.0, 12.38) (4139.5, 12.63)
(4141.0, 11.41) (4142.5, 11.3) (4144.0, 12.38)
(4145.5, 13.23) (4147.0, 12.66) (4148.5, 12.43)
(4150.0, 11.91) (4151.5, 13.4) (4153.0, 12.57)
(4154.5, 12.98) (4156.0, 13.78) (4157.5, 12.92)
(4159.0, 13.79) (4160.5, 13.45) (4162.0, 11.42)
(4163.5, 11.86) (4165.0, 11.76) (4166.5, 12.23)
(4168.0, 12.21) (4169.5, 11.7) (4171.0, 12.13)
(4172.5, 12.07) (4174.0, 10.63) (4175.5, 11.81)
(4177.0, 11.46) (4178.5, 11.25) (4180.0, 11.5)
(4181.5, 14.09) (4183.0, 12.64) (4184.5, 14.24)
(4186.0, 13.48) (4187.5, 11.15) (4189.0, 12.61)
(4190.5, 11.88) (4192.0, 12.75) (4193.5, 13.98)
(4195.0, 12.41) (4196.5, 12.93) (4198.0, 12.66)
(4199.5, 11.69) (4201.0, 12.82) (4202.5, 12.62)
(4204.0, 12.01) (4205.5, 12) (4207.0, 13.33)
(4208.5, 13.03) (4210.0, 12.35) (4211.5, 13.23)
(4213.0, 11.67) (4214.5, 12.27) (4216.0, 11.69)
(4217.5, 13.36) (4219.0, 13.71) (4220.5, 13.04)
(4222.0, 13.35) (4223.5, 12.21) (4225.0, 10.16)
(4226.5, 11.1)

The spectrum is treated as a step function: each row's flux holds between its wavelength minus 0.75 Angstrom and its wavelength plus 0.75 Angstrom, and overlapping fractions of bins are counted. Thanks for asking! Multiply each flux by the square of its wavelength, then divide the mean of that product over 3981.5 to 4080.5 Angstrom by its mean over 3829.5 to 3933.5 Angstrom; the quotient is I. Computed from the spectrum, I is 1.3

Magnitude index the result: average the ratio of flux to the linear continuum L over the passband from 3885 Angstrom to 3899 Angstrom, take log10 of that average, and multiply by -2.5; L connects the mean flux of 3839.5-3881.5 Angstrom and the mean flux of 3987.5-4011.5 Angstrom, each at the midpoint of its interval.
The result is 0.18 mag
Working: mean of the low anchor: 11.2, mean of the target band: 9.73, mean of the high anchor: 12.3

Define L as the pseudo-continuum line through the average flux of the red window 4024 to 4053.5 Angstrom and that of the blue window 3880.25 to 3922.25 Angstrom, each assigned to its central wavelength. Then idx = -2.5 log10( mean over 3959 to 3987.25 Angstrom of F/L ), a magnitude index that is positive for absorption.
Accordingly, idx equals 0.27 mag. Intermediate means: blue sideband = 10.6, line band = 9.13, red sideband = 12.6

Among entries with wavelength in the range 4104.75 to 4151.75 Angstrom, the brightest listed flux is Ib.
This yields 13.55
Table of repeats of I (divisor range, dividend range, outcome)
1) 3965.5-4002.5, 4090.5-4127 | 1.15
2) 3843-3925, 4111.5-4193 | 1.26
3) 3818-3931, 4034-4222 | 1.33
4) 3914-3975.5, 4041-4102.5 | 1.36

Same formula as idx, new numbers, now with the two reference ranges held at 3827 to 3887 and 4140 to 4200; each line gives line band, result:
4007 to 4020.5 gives -0.12 mag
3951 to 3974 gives 0.20 mag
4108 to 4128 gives 0.08 mag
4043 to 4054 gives -0.06 mag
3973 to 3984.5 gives 0.13 mag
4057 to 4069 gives -0.07 mag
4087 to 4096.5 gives 0.04 mag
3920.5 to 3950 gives 0.19 mag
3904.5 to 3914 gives -0.08 mag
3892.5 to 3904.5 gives 0.05 mag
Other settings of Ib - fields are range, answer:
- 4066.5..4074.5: 13.79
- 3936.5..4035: 14.49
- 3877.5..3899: 13.45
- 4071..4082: 13.07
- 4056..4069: 13.95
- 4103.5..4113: 11.08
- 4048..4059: 13.69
